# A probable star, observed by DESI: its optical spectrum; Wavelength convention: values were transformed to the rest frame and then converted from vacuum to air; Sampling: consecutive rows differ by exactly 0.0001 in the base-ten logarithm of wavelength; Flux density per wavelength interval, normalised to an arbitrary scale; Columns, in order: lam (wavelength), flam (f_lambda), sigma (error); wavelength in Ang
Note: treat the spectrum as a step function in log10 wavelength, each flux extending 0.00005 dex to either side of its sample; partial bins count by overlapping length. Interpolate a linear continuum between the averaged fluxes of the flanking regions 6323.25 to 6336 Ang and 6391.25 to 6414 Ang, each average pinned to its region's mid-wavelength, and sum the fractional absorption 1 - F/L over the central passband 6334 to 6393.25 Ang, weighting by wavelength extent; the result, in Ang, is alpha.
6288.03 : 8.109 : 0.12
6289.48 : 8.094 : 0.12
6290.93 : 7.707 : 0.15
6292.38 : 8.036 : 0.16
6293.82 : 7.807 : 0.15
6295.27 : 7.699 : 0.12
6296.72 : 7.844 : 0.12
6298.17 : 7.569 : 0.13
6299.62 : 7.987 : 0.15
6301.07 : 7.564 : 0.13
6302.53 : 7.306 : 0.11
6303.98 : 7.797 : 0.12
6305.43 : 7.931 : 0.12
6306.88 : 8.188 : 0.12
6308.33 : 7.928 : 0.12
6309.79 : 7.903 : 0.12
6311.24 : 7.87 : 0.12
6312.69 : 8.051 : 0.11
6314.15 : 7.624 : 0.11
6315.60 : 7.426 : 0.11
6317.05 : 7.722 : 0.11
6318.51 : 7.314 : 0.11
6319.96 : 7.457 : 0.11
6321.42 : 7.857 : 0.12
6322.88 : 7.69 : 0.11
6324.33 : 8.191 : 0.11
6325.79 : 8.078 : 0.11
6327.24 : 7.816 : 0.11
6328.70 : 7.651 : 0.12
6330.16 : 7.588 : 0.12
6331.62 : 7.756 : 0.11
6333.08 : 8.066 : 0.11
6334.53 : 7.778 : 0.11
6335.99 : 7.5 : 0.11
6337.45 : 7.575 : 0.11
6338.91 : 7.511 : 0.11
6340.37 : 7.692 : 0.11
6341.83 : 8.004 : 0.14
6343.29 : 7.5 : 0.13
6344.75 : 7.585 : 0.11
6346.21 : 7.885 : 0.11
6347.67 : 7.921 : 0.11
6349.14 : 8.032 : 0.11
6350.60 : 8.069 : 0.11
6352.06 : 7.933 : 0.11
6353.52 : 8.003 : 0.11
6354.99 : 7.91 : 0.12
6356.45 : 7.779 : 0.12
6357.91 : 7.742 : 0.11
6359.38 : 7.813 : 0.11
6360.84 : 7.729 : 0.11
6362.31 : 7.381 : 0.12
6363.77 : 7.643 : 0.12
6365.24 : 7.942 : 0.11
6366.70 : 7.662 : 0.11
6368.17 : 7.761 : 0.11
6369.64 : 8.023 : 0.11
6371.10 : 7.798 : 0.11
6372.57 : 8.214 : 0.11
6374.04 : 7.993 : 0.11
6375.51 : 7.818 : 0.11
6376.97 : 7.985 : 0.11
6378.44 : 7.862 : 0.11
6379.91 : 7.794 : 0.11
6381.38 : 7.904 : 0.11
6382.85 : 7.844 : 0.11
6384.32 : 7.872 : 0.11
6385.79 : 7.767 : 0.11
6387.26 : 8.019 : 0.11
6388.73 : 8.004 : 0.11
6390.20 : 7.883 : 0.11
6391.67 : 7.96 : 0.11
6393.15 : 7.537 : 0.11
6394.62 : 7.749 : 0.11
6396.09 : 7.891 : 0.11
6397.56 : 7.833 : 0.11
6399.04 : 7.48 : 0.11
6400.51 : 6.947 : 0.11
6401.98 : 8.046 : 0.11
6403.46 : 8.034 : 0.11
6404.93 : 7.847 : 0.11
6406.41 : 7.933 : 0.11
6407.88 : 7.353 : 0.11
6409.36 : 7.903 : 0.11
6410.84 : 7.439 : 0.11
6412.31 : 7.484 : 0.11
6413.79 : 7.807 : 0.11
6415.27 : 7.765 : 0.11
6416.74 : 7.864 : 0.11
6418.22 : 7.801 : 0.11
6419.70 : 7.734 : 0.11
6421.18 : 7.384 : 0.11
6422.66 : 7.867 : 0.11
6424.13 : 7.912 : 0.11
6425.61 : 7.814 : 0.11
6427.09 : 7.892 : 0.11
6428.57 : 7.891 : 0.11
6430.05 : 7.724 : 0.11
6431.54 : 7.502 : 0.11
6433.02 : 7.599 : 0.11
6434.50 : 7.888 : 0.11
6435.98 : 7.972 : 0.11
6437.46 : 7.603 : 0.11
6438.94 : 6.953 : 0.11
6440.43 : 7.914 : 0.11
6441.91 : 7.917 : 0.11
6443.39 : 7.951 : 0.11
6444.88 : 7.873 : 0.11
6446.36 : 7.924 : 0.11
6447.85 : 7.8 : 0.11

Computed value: -0.4 Ang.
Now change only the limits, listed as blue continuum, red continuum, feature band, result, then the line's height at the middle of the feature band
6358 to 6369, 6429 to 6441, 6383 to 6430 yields -0.60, 7.67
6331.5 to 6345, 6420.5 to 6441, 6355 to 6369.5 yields -0.07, 7.7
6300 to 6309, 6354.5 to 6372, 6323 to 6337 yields -0.06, 7.78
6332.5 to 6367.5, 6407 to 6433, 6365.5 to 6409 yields -0.45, 7.74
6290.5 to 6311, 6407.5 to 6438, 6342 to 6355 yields -0.16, 7.78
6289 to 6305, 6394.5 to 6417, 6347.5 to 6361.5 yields -0.29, 7.73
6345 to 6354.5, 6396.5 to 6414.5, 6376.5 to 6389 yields -0.16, 7.79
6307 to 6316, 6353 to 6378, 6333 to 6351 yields 0.17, 7.84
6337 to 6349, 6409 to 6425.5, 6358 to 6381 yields -0.30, 7.72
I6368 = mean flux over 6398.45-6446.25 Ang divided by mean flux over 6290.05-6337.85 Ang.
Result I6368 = 0.99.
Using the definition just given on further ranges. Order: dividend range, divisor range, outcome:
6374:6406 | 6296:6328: 1.01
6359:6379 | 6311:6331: 1.01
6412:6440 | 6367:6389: 0.98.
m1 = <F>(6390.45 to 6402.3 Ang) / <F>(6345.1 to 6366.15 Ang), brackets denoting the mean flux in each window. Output 1.0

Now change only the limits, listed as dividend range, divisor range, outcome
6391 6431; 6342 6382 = 0.99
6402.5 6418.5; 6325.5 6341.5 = 1.00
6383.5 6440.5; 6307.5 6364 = 1.00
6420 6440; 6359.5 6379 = 0.98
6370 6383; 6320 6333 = 1.01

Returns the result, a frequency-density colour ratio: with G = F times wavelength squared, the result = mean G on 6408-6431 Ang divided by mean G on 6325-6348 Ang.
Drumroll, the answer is 1.03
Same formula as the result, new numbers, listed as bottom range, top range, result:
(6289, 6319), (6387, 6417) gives 1.03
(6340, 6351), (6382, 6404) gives 1.01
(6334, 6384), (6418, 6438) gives 1.01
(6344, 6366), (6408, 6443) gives 1.01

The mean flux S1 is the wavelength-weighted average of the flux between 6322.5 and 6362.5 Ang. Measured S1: 7.8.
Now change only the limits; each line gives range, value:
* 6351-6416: 7.8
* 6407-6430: 7.73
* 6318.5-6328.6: 7.8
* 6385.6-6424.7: 7.75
